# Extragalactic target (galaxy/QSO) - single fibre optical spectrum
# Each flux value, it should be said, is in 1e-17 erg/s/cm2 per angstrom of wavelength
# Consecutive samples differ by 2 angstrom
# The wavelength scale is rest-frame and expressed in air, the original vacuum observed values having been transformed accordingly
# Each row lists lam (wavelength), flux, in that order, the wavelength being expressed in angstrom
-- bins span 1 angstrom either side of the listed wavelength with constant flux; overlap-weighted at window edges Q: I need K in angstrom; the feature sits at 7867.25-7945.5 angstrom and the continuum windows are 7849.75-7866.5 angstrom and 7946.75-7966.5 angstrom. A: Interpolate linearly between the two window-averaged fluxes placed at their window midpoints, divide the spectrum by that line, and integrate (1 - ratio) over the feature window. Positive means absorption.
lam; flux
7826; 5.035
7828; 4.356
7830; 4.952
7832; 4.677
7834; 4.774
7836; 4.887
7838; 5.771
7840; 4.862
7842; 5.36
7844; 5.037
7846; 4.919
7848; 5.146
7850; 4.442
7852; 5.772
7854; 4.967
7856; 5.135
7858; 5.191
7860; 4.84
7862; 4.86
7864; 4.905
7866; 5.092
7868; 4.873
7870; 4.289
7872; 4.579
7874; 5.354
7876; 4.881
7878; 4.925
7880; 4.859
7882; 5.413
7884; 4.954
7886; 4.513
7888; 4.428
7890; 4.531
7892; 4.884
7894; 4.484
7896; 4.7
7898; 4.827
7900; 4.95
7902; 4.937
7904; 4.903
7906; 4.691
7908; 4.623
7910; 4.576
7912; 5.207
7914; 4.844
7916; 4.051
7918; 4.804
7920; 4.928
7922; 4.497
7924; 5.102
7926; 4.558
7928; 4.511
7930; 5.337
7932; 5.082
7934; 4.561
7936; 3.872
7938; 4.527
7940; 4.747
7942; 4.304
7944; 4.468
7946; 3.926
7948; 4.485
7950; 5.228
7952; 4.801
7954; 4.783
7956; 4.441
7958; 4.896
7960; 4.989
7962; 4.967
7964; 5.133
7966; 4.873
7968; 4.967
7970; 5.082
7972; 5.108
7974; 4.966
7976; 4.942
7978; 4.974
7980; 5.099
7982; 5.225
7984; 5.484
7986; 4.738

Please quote 3.5 angstrom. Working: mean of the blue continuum 5.05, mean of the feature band 4.73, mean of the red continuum 4.85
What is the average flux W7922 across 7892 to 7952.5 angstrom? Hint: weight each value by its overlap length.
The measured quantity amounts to 4.69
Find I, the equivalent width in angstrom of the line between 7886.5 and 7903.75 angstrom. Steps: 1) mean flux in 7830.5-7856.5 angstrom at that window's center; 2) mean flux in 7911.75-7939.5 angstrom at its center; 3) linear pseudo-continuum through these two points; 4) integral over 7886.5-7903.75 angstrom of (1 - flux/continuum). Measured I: 0.4 angstrom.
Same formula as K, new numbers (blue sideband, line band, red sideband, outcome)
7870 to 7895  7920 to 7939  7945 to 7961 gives 0.2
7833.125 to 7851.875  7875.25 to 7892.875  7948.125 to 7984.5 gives 0.7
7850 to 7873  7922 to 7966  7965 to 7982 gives 2.6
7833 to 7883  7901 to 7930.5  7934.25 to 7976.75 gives 0.5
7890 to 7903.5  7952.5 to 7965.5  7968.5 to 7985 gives 0.4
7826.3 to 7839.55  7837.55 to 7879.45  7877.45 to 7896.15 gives -1.3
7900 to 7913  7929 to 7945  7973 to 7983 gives 1.0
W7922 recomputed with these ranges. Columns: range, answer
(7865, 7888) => 4.86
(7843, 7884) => 4.97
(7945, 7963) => 4.72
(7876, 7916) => 4.79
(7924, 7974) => 4.75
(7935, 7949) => 4.33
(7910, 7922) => 4.73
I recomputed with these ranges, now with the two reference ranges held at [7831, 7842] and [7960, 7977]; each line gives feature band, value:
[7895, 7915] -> 0.76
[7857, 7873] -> 0.62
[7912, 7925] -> 0.70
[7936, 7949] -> 1.66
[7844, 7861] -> -0.09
